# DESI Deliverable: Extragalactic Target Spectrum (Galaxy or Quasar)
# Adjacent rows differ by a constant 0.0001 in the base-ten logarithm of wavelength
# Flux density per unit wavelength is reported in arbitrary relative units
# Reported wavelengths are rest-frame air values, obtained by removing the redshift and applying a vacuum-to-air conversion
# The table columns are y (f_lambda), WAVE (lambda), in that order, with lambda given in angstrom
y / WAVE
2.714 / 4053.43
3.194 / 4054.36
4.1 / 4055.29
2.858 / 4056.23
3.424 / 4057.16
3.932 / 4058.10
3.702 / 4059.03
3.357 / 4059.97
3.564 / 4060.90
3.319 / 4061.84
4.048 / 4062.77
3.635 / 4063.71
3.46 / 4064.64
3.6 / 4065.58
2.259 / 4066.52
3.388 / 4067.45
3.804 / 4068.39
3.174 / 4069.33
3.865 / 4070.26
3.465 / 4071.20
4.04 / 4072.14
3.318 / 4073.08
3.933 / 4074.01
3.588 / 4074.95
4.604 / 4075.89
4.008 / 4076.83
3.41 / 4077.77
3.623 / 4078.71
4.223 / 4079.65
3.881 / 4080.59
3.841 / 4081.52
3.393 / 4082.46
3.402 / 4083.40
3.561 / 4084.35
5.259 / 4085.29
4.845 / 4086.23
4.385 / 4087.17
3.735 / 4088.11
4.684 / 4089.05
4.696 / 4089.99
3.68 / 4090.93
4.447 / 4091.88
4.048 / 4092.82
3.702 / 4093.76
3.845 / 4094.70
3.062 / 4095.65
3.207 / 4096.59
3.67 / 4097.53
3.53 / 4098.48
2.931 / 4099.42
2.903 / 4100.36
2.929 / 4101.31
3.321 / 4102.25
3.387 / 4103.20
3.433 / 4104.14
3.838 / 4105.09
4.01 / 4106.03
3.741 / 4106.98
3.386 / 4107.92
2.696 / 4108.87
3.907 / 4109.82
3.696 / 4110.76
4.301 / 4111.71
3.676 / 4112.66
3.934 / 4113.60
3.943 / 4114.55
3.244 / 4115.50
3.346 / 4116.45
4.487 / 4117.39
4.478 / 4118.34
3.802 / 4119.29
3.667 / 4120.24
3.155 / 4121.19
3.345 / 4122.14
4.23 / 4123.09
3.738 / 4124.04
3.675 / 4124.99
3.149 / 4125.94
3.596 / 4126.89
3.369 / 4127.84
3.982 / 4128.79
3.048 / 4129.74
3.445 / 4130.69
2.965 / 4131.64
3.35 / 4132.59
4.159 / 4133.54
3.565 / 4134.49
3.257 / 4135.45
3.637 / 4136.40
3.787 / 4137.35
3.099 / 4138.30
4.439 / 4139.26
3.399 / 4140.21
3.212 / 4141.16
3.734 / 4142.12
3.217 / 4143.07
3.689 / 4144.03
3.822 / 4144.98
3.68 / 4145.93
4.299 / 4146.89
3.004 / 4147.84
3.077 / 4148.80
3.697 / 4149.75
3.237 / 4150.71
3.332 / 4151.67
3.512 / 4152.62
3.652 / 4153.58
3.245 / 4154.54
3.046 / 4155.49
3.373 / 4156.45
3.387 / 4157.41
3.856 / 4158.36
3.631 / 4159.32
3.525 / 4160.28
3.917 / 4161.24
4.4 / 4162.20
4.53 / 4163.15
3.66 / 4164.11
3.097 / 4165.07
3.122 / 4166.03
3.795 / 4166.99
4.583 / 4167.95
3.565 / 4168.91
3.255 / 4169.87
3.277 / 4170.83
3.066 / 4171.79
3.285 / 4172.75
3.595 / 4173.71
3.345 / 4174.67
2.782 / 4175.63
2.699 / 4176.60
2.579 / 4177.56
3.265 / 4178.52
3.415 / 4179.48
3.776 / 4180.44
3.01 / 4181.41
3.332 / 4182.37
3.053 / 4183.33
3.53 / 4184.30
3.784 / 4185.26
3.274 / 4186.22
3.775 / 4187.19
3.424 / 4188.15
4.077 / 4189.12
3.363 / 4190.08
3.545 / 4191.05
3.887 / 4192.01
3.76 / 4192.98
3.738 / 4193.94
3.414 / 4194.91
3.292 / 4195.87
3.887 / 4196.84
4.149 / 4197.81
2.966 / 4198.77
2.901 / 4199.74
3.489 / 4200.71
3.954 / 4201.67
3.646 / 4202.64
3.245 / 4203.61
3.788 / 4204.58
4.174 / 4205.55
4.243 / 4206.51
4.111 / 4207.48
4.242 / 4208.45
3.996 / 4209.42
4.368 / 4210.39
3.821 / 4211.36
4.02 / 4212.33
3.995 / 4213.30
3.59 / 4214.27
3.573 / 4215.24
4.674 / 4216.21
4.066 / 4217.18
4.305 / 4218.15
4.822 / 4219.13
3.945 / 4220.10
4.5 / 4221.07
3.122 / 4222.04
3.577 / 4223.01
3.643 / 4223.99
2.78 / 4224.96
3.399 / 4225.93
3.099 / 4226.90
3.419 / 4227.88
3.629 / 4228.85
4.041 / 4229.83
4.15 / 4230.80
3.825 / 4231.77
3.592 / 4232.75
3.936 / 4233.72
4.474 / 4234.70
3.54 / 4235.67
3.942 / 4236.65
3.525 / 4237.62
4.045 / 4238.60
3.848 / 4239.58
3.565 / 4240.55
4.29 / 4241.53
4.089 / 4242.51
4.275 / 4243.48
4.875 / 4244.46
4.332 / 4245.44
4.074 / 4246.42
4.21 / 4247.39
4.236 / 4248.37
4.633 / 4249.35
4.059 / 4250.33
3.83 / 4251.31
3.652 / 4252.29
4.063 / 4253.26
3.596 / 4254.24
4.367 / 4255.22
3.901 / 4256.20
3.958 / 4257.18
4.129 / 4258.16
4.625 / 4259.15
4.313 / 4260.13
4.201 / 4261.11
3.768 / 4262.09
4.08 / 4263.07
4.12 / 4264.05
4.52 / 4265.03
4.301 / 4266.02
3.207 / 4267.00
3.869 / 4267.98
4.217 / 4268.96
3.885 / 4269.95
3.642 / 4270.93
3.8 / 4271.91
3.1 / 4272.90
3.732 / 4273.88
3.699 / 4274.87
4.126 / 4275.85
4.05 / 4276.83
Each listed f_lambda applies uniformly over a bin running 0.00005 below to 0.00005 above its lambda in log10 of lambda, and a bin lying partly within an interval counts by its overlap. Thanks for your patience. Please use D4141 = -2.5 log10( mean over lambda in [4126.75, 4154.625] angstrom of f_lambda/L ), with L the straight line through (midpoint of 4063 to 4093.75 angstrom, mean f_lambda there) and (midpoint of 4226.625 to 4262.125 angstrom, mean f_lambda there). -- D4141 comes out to 0.11 mag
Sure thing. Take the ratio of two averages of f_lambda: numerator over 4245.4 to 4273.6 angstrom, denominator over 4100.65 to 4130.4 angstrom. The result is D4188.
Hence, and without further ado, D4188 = 1.11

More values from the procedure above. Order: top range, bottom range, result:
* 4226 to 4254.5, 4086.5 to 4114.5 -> 1.07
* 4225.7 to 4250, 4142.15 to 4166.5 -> 1.11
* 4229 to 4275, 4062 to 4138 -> 1.09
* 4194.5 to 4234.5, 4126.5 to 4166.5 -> 1.07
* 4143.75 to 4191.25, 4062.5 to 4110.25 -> 0.94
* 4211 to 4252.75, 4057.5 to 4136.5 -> 1.07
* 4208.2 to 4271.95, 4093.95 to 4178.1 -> 1.13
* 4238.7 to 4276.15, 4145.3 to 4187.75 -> 1.16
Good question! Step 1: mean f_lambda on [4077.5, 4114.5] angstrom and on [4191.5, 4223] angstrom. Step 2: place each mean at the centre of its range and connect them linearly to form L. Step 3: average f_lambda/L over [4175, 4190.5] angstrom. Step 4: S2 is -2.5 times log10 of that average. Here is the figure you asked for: 0.157 mag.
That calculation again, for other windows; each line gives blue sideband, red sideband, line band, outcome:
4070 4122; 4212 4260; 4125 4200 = 0.11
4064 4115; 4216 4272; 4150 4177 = 0.10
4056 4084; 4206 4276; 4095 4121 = 0.03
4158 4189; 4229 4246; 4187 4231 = 0.00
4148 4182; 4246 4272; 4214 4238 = 0.01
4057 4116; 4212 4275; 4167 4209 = 0.10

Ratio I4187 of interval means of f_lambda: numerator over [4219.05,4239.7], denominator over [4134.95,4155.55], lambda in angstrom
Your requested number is 1.1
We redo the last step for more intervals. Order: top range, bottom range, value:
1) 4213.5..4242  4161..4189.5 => 1.10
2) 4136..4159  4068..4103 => 0.93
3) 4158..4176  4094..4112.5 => 1.04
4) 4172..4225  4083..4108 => 0.97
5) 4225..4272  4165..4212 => 1.12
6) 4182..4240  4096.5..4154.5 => 1.06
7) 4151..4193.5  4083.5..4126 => 0.93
